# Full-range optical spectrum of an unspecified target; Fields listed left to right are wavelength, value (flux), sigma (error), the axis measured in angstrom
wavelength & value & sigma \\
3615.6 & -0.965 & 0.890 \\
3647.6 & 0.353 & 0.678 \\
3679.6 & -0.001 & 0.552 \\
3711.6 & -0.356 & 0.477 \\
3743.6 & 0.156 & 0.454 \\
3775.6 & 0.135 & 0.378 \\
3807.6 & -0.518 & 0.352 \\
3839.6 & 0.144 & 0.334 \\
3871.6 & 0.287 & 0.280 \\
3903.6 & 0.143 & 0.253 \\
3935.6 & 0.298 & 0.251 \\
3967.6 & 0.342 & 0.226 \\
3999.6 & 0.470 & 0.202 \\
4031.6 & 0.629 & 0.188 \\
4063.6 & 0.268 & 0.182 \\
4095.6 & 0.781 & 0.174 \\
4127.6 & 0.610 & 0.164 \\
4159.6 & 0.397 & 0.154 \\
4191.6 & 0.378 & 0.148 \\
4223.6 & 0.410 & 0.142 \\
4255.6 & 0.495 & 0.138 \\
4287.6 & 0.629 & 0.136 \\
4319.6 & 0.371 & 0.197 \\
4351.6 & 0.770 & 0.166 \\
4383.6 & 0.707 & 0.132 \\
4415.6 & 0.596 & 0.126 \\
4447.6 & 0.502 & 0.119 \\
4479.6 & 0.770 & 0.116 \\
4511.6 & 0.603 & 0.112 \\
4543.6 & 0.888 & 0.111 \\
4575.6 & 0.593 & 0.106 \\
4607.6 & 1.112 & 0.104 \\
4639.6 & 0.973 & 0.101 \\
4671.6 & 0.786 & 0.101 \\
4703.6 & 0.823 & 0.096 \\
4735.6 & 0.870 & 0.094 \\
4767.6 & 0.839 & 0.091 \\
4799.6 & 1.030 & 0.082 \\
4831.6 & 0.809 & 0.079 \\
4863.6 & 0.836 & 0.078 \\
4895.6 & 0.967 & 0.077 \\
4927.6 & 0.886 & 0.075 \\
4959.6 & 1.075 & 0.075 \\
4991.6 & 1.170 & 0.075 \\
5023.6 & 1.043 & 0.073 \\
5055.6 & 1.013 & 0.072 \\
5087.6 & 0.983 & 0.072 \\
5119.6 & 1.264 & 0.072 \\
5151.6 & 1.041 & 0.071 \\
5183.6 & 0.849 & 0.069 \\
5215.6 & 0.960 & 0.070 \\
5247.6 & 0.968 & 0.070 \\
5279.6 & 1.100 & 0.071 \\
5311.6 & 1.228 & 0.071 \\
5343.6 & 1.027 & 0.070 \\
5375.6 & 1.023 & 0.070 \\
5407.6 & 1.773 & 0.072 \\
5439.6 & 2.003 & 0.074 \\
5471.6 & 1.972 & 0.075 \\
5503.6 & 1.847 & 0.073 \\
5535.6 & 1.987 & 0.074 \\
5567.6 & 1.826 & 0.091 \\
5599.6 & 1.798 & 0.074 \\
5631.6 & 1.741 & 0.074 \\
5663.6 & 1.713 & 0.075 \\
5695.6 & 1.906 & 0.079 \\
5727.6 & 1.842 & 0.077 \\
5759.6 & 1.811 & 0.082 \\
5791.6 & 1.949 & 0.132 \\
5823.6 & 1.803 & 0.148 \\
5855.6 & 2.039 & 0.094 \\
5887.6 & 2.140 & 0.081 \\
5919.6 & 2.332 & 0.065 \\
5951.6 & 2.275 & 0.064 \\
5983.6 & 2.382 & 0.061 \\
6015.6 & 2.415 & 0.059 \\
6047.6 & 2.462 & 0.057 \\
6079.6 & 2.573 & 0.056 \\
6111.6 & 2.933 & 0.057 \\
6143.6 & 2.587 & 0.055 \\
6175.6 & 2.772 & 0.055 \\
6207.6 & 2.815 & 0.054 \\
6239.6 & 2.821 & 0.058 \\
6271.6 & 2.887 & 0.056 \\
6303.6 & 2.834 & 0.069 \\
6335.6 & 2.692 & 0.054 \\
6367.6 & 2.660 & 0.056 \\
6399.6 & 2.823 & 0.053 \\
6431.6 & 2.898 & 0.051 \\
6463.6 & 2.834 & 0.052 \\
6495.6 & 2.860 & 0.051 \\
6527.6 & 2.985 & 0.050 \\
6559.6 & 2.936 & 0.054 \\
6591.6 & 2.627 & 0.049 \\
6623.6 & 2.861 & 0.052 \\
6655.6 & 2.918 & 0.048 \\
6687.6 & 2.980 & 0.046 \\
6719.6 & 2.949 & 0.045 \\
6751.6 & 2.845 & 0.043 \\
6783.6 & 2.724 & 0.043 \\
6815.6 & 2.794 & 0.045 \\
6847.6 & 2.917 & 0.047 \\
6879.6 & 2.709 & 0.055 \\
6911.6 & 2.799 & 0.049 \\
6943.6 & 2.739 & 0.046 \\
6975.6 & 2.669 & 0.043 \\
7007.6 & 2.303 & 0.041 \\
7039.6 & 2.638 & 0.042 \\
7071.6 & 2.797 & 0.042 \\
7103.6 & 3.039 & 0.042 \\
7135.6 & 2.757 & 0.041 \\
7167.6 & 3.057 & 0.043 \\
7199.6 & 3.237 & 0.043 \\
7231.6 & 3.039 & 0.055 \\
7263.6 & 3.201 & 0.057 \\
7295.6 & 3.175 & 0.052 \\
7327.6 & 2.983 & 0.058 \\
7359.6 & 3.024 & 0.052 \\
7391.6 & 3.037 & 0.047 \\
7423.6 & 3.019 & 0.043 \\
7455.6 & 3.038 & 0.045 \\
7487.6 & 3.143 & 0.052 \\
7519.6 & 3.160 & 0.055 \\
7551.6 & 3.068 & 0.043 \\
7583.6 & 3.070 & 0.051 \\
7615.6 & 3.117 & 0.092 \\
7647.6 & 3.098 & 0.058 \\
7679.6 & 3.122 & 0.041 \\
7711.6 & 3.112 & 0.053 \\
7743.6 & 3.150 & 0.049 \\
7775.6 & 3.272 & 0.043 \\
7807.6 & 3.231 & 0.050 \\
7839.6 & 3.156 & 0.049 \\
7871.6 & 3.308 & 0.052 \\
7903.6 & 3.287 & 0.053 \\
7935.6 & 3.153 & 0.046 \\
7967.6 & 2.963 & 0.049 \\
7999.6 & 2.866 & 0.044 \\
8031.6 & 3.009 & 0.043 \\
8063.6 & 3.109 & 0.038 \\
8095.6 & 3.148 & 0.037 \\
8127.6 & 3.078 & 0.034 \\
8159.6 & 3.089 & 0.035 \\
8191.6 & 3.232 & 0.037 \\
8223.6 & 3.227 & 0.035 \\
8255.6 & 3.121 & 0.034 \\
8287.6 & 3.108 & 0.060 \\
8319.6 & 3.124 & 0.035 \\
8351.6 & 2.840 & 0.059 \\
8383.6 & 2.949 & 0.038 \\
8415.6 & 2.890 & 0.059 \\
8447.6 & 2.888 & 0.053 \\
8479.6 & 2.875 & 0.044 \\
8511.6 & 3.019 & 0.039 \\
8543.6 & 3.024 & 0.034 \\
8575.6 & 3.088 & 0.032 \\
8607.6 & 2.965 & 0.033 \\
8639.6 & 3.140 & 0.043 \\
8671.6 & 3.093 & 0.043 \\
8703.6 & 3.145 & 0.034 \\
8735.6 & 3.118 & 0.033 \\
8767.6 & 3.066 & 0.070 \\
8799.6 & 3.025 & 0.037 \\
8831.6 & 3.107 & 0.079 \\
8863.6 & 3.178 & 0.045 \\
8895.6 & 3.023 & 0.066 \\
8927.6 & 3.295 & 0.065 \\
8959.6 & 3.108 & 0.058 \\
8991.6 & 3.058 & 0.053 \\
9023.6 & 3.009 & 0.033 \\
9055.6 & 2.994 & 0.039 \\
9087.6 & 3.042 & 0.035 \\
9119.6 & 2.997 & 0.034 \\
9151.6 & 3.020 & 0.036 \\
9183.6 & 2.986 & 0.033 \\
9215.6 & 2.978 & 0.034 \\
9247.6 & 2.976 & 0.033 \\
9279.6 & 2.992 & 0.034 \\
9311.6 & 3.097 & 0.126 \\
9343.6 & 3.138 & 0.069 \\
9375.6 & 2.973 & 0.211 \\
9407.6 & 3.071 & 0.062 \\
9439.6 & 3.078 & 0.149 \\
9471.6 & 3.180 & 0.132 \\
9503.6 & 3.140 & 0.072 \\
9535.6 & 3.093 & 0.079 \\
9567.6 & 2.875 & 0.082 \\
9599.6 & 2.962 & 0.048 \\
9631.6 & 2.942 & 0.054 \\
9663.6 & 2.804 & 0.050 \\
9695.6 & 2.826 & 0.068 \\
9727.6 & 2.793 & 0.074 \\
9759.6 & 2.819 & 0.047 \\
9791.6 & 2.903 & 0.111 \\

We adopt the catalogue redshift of 0.354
